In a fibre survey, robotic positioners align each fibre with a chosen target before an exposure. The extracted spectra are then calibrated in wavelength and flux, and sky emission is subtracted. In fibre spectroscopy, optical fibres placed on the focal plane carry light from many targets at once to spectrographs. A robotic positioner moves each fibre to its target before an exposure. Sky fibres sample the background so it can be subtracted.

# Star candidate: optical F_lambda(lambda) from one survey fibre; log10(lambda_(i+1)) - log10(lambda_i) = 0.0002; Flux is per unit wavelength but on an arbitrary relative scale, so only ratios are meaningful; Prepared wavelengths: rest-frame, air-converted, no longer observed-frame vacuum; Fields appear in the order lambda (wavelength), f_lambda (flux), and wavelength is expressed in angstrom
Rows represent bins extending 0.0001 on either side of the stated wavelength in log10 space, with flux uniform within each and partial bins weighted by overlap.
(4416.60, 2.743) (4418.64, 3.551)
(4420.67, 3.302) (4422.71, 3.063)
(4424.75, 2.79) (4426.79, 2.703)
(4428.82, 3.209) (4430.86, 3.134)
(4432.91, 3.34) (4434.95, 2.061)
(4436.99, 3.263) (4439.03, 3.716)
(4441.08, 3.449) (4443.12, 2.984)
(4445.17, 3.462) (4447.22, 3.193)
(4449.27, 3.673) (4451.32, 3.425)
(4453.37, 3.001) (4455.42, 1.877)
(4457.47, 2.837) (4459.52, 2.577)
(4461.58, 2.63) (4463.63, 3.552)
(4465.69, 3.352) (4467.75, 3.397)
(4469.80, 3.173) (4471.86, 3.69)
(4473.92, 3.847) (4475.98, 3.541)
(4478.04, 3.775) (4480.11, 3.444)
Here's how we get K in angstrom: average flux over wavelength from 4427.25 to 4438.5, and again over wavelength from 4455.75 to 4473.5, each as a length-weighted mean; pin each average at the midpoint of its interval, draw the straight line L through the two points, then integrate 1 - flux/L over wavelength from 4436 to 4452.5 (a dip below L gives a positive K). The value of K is -1.8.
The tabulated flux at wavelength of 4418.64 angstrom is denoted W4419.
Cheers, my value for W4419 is 3.551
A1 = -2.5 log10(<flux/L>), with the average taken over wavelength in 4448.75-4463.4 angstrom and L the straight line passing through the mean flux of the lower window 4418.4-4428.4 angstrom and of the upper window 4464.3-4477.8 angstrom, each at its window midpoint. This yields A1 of 0.17 mag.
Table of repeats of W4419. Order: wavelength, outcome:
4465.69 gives 3.352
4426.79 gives 2.703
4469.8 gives 3.173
